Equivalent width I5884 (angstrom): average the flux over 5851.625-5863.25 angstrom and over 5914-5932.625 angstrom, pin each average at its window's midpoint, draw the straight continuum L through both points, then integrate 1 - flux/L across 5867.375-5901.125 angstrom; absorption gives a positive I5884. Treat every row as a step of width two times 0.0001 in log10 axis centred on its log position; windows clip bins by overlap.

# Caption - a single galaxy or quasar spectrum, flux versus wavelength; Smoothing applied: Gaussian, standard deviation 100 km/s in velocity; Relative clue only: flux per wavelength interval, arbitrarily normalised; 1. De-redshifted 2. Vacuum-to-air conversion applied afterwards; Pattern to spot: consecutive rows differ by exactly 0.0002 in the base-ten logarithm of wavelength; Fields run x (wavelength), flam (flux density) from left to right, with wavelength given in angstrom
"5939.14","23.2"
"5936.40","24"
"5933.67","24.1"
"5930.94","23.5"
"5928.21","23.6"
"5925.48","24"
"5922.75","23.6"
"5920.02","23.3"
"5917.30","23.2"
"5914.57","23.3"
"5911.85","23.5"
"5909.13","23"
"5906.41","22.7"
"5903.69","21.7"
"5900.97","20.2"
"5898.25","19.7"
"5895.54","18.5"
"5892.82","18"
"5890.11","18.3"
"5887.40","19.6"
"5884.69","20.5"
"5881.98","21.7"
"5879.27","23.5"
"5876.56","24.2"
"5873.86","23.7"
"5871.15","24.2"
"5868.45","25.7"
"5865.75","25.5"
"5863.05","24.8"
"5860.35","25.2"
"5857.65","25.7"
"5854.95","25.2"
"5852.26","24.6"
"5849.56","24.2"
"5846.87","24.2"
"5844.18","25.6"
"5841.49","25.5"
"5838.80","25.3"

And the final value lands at 4.33 angstrom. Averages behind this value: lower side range 25.2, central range 21.4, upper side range 23.5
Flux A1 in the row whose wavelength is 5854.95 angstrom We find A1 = 25.2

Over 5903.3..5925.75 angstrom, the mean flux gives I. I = 23.2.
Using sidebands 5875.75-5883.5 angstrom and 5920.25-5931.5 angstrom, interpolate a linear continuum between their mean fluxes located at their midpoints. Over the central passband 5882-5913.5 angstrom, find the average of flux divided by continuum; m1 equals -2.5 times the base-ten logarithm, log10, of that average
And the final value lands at 0.13 mag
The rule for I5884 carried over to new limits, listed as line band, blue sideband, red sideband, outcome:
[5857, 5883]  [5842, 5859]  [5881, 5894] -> -2.7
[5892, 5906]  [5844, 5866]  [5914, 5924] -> 2.3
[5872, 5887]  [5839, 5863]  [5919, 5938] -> 1.2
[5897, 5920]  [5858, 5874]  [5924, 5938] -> 1.9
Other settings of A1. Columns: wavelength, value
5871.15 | 24.2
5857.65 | 25.7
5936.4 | 24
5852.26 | 24.6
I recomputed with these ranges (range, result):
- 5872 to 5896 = 21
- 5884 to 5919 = 21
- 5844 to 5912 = 22.8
